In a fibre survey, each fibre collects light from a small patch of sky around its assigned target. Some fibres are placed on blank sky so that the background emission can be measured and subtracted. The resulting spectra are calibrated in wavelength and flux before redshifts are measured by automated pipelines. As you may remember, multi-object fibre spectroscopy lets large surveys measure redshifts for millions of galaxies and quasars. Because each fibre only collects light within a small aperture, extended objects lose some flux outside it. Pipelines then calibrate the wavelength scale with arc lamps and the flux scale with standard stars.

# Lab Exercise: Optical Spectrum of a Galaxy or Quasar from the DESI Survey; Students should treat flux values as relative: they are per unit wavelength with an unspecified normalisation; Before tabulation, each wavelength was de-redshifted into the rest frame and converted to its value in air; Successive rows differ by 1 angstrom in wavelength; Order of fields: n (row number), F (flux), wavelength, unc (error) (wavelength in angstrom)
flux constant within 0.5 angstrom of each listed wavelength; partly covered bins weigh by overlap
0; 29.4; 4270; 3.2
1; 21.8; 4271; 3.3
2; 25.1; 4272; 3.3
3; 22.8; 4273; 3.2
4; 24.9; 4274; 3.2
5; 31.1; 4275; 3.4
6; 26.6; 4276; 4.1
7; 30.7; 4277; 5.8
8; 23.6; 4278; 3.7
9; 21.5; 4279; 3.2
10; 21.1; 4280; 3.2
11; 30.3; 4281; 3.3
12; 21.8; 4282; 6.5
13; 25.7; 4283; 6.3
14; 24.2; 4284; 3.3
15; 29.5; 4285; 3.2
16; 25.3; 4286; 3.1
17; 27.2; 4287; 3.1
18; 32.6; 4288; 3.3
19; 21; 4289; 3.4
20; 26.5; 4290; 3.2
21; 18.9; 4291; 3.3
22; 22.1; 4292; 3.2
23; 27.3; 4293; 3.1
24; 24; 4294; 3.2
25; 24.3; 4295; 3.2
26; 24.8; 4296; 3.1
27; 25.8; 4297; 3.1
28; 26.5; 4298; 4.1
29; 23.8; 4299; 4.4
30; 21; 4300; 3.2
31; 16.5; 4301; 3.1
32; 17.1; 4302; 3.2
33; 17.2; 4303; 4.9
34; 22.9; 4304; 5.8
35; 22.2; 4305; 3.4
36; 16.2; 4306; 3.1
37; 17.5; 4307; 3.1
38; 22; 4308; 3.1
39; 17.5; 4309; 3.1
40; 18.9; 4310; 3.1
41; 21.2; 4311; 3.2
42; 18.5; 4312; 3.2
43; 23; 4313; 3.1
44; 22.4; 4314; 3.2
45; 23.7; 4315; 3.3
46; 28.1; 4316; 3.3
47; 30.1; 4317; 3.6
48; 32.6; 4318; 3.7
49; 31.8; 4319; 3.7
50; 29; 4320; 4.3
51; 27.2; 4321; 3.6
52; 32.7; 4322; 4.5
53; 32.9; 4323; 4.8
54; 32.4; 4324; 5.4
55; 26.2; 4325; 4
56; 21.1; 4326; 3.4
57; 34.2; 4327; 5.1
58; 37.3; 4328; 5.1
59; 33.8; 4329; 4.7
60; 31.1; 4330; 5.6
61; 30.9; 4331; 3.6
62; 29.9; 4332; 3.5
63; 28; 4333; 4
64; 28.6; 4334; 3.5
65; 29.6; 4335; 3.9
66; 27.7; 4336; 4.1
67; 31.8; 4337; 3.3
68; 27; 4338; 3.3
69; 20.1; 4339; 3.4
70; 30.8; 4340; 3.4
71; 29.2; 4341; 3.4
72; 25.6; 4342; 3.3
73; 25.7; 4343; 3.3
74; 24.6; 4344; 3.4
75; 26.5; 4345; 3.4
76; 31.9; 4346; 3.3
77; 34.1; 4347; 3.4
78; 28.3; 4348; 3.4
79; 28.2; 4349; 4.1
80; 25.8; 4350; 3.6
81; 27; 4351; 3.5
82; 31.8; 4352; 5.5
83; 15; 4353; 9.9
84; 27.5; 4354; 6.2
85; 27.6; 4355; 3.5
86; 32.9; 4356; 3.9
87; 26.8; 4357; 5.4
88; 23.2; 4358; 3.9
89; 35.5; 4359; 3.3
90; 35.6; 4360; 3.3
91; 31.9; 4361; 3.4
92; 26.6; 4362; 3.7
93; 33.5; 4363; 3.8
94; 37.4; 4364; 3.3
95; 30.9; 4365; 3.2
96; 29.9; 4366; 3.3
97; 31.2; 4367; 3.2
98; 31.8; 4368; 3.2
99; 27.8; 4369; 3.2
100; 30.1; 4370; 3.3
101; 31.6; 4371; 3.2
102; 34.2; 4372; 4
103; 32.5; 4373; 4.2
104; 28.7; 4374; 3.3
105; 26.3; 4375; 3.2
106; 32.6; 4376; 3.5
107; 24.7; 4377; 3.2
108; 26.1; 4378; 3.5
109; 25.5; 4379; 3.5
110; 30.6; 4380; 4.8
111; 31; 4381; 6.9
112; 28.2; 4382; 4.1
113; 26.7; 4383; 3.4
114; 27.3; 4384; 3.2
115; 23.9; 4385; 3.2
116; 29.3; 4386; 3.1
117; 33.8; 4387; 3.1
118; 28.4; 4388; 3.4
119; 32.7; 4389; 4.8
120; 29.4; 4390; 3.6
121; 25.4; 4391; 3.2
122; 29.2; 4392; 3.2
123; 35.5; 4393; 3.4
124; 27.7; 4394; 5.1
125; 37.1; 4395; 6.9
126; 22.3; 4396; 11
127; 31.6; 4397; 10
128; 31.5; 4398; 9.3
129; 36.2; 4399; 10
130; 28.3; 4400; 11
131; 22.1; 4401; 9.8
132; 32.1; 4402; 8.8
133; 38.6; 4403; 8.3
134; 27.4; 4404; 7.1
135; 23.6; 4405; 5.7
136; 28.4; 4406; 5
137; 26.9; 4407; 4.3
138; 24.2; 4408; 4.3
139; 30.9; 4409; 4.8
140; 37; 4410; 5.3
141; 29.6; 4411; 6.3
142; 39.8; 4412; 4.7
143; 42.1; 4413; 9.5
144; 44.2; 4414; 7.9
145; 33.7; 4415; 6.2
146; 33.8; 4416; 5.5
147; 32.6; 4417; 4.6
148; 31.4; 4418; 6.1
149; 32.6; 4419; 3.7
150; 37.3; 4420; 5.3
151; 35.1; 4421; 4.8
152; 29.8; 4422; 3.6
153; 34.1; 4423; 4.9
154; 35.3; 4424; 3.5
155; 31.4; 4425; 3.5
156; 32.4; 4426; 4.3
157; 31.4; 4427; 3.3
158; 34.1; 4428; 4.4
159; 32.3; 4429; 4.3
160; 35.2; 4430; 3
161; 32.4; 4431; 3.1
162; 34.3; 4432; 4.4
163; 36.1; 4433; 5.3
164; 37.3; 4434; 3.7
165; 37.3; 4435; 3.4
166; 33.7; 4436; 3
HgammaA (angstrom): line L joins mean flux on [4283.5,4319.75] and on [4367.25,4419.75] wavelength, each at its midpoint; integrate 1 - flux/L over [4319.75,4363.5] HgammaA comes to -4.11 angstrom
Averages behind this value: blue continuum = 23.5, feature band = 29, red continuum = 30.6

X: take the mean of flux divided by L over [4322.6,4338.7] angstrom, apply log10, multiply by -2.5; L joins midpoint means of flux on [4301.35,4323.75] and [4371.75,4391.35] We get -0.19 mag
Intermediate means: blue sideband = 23.9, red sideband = 28.8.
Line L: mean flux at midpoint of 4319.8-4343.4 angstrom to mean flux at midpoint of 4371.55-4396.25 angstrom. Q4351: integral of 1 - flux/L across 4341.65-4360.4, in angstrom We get 0.8 angstrom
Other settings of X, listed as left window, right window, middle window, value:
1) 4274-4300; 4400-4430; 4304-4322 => 0.128 mag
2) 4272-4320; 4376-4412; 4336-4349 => -0.055 mag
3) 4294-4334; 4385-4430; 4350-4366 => -0.036 mag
